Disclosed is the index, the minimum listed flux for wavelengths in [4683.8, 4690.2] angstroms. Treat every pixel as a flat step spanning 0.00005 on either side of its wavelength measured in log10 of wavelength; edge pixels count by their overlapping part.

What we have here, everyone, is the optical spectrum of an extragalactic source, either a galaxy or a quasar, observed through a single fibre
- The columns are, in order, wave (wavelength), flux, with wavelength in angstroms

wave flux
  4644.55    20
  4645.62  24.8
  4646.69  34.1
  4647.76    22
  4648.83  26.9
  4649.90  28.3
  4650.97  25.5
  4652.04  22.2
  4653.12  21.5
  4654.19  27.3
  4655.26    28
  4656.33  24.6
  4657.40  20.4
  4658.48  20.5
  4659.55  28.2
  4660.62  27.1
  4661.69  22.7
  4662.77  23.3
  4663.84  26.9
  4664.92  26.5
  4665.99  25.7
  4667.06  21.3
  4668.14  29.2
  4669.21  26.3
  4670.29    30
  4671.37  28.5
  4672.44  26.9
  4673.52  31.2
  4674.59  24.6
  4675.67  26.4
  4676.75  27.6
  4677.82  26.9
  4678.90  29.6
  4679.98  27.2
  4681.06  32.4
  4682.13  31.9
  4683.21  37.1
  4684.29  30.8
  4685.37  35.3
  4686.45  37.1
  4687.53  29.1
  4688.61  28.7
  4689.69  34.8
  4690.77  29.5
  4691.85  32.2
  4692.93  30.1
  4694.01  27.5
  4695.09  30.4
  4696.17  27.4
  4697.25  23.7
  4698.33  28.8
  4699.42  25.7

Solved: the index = 28.7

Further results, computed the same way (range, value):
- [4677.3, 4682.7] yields 26.9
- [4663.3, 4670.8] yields 21.3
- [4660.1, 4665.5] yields 22.7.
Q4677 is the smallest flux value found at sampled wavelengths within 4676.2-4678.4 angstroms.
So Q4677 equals 26.9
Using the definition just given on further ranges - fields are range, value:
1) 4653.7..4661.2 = 20.4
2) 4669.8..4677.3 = 24.6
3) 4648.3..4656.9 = 21.5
